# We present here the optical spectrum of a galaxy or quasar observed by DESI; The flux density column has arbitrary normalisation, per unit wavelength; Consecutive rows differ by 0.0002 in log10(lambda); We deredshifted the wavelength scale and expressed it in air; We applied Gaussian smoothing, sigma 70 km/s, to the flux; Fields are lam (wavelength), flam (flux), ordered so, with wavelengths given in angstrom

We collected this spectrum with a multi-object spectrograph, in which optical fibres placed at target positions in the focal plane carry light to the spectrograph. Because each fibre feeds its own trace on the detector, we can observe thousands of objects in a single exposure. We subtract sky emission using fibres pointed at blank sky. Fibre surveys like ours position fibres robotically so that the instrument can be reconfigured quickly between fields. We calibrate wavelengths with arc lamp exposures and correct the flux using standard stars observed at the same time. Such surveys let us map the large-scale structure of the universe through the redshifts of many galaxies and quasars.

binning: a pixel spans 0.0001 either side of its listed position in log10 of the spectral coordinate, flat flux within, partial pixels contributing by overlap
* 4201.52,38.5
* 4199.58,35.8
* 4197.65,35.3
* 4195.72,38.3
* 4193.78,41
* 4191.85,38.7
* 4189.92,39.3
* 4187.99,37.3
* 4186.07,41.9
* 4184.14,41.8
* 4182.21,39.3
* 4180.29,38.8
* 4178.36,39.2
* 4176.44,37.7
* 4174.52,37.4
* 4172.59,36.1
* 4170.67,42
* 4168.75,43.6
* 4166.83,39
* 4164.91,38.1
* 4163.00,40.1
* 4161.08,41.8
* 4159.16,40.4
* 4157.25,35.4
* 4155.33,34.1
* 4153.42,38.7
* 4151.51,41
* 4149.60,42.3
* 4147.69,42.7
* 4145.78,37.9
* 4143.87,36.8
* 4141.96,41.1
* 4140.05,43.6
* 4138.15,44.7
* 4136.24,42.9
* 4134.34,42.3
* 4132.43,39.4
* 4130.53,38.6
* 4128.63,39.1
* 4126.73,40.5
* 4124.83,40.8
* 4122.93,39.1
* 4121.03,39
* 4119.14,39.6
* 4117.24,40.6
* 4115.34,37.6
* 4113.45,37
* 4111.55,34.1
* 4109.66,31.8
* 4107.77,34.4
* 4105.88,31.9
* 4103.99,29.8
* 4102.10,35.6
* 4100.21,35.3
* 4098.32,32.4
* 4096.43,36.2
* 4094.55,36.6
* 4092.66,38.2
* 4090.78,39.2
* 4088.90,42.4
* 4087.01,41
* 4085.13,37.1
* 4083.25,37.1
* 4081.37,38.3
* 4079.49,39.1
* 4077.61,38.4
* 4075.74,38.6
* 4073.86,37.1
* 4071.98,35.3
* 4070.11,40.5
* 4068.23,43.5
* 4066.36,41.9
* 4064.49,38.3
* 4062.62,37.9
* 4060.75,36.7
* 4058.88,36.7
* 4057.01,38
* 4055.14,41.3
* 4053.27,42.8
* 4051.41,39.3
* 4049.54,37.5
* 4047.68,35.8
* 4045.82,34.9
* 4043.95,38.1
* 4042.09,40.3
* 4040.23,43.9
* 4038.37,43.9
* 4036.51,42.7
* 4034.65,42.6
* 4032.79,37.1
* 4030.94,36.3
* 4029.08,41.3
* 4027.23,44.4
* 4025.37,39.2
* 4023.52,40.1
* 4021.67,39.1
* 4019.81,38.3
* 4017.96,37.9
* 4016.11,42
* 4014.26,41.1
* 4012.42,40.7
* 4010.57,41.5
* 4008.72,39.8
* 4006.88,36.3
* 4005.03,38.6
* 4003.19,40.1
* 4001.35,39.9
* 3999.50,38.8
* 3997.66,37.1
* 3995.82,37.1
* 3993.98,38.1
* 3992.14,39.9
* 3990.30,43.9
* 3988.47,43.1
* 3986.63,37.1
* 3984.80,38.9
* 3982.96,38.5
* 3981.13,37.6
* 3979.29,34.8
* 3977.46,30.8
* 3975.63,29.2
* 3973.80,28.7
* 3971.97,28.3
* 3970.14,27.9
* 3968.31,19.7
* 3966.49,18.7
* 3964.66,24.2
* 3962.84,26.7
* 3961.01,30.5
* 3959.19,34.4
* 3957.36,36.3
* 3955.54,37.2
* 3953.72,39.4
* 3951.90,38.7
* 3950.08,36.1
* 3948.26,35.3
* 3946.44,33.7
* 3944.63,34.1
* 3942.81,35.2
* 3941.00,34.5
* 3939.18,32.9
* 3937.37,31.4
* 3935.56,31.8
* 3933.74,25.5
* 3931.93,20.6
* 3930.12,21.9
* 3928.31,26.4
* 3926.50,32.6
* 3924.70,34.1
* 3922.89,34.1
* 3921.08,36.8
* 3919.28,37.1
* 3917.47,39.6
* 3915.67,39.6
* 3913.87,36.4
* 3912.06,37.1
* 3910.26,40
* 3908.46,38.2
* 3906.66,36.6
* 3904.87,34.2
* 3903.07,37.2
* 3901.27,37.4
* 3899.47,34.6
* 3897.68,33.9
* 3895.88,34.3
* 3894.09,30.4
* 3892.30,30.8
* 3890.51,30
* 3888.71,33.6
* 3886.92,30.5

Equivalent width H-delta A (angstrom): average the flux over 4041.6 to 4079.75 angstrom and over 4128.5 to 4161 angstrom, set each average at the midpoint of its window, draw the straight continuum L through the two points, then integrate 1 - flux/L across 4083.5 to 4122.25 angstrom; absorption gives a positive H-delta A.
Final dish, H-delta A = 2.8 angstrom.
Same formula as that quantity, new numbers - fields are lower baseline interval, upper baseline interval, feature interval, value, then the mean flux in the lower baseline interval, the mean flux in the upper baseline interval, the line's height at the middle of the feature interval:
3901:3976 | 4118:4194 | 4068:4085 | -0.6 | 32.6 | 39.8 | 37.2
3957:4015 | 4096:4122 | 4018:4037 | -2.6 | 34.9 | 35.4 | 35.1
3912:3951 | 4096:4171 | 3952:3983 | 2.9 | 32.9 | 38.5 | 33.9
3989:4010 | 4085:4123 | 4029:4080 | -2.0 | 39.2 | 36.5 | 37.8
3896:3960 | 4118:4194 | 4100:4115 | 1.9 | 34.4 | 39.8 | 38.7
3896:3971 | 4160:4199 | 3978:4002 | -3.0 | 33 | 39.3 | 34.4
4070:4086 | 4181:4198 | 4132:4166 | -1.2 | 37.8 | 39.3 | 38.8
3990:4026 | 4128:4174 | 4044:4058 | 0.4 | 39.4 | 40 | 39.6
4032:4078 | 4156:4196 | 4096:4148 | 1.8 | 39.3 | 39.4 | 39.4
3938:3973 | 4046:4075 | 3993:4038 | -4.9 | 31.8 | 38.7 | 35.7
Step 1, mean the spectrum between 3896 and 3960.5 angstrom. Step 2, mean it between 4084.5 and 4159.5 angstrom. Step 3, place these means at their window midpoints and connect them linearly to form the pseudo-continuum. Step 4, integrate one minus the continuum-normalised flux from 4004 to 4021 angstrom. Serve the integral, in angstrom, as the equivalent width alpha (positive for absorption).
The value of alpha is -1.6 angstrom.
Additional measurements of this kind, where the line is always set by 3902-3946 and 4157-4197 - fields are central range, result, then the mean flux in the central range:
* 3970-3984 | 1.05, 32.2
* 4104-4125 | 0.87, 36.4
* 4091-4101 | 0.42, 36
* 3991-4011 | -1.92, 38.8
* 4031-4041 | -1.46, 41.5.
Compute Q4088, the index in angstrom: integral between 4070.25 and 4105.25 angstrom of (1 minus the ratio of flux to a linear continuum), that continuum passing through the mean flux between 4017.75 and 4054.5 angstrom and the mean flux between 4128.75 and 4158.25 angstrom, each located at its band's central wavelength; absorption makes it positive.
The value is 2.5 angstrom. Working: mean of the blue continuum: 39.8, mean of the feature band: 37.1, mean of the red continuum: 40.1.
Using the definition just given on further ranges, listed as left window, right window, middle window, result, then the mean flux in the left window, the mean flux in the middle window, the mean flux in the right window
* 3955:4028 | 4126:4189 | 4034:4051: -1.28 angstrom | 35.9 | 39.9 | 39.9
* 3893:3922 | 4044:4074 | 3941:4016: 4.39 angstrom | 36.4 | 35.3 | 38.6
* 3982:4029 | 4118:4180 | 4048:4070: 0.20 angstrom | 39.7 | 39.4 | 39.8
